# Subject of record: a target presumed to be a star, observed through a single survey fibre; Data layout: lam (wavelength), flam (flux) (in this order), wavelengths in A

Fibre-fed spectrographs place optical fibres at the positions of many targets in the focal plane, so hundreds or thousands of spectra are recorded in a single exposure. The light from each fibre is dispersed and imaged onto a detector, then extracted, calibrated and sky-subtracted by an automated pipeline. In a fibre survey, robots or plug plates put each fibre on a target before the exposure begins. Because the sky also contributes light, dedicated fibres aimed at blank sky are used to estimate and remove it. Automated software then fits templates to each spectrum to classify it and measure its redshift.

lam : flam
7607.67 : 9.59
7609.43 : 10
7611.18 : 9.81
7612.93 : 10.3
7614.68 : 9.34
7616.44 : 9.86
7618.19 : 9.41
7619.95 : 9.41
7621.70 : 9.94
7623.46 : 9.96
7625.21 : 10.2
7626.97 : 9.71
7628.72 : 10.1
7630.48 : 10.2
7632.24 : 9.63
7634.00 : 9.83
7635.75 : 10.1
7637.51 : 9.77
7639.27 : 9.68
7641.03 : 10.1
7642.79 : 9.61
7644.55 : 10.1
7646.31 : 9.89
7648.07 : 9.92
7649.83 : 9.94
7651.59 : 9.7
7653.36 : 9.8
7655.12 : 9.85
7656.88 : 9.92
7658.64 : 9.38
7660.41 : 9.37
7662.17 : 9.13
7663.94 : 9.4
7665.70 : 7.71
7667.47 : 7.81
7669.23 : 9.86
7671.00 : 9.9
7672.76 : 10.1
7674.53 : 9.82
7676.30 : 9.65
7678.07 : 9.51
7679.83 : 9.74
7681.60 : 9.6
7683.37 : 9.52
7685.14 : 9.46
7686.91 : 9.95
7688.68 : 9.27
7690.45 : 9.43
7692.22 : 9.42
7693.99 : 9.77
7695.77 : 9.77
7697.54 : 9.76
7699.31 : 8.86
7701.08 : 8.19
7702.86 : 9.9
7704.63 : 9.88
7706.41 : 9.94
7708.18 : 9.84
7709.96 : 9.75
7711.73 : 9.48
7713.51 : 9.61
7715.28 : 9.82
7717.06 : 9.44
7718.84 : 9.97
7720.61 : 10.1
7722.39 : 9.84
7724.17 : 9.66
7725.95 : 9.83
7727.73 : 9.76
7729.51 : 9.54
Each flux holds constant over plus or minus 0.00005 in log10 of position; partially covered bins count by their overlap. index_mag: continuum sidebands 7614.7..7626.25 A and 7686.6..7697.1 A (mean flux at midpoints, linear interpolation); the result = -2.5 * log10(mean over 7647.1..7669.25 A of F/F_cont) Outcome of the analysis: 0.04 mag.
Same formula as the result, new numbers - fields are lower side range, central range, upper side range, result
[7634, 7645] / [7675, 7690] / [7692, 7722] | 0.015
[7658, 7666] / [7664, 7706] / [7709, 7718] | -0.013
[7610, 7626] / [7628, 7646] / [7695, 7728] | -0.014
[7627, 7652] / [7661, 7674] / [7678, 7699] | 0.065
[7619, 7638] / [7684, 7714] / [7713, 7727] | 0.030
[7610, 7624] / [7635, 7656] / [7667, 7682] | -0.021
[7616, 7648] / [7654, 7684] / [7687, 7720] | 0.032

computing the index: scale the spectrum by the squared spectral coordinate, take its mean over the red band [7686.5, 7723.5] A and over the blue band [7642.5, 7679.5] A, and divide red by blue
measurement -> 1.02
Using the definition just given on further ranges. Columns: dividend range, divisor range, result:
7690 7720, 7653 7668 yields 1.06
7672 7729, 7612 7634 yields 1.00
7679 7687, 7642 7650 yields 0.98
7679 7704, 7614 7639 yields 0.98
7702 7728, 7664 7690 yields 1.05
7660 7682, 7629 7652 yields 0.95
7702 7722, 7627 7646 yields 1.01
